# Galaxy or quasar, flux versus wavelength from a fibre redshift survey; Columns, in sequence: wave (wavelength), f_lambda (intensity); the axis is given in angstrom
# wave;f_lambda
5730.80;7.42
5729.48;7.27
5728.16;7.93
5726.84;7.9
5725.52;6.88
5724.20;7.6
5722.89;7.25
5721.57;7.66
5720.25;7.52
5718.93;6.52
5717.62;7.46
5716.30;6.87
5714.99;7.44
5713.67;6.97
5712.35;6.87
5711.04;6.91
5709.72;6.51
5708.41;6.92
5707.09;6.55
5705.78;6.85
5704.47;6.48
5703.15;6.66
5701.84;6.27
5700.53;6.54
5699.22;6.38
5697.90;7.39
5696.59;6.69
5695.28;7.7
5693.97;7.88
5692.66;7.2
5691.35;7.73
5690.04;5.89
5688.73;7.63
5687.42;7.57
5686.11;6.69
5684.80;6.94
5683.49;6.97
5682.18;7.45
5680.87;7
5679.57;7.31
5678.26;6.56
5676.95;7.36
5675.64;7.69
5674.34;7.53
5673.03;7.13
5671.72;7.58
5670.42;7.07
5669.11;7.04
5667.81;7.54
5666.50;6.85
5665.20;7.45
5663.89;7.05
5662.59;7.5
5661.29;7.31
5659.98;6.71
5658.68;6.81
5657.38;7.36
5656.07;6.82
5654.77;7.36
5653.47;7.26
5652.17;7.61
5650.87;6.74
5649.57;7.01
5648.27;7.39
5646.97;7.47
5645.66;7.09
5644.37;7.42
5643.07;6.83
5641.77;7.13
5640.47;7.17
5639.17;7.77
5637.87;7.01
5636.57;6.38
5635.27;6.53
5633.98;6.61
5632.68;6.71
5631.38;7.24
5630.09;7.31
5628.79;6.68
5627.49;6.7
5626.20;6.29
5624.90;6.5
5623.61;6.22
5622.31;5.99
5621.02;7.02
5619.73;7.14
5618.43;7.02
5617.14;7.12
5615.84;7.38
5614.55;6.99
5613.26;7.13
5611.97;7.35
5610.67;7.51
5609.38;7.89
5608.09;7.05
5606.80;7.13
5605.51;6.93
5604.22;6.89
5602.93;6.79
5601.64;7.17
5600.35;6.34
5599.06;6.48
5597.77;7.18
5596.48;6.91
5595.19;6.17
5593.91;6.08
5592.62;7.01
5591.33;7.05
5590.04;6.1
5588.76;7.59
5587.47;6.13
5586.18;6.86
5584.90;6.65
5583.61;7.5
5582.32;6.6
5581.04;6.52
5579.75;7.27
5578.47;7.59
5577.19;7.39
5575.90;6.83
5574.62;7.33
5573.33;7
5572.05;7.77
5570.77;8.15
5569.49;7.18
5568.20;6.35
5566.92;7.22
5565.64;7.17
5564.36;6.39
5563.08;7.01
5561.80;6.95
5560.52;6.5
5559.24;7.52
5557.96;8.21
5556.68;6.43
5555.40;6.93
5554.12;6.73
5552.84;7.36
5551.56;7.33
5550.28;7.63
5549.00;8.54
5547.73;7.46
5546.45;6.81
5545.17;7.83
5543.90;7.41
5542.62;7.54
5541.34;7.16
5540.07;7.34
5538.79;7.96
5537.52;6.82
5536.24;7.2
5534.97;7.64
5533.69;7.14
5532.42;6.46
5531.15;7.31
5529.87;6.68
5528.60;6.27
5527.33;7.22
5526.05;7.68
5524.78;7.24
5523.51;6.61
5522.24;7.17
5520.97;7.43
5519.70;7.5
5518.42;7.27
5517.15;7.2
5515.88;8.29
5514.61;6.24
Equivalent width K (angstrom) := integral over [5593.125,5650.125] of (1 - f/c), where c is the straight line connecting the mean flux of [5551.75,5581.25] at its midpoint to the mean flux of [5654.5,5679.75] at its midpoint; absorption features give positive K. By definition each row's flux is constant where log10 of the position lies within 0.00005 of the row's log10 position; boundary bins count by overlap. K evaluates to 1.8 angstrom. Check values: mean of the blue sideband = 7.13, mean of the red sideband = 7.2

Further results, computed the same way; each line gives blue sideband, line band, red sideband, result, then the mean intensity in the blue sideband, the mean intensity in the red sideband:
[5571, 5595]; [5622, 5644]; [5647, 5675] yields 1.0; 6.97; 7.2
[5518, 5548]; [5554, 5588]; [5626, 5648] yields 0.4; 7.21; 6.98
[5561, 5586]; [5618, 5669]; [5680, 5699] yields 1.0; 7.09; 7.18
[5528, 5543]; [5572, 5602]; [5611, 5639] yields 0.4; 7.12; 6.85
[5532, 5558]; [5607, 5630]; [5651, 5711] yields 0.8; 7.32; 7.08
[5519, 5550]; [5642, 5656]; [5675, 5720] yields -0.2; 7.27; 7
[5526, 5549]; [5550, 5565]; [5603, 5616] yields 0.3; 7.24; 7.2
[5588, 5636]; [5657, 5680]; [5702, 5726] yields -0.9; 6.87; 6.98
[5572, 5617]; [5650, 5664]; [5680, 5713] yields -0.4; 6.98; 6.95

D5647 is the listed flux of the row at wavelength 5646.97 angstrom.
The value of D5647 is 7.47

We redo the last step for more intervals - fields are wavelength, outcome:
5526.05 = 7.68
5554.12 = 6.73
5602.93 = 6.79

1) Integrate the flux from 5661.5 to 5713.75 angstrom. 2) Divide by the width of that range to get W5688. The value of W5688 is 7.06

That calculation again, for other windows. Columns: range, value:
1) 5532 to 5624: 7.08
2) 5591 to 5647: 6.92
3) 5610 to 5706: 7.05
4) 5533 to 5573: 7.28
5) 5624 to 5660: 7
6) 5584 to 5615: 6.9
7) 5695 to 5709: 6.74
